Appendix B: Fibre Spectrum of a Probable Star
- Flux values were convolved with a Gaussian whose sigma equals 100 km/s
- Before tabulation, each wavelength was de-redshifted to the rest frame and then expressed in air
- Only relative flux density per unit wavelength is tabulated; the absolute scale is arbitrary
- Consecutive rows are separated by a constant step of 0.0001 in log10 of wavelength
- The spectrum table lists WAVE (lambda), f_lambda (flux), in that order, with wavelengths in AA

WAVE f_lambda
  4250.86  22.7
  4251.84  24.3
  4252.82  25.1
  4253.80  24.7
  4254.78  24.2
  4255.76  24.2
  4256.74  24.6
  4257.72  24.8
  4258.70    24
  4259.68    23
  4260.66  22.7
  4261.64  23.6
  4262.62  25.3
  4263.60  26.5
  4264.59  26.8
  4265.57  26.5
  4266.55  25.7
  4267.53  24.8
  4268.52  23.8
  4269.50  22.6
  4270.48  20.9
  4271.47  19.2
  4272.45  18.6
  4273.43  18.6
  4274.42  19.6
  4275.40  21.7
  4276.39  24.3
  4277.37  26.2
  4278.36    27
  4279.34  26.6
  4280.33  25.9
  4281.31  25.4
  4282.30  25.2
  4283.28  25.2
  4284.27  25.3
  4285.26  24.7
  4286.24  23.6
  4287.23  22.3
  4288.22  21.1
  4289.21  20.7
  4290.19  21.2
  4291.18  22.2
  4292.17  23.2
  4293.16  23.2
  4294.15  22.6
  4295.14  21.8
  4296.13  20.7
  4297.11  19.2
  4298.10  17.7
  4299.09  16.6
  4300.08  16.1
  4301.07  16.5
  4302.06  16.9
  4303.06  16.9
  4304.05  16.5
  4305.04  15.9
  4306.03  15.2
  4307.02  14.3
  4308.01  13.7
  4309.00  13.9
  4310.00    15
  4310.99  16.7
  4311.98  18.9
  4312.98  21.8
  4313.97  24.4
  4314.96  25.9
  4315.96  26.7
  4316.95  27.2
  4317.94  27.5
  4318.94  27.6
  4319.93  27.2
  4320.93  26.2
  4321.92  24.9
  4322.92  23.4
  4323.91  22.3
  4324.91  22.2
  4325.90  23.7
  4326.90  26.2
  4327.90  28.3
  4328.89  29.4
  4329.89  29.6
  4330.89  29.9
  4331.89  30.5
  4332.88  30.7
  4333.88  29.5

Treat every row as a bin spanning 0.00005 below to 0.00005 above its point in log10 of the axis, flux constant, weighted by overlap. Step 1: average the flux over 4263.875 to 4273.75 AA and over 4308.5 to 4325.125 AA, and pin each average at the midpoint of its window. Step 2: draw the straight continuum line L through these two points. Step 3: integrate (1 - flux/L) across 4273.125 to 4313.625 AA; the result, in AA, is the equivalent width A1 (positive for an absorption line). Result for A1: 4.35 AA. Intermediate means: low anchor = 22.9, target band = 20.5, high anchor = 23.1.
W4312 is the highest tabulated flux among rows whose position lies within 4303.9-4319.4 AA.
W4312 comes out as 27.6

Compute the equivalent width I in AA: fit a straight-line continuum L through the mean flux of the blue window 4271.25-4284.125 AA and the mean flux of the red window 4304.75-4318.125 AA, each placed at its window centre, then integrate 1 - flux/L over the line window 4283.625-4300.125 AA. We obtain 0.3 AA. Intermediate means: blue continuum 23.5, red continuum 19.7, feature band 21.5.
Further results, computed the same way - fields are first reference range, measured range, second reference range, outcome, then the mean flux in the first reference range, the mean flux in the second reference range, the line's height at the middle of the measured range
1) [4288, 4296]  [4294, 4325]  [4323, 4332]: 5.1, 22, 26.6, 24.2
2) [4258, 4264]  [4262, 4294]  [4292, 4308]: -3.1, 24.2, 18.1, 21.5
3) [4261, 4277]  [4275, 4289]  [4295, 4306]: -2.6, 23.1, 17.5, 20.7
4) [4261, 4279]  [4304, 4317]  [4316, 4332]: 3.5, 23.4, 26.5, 25.8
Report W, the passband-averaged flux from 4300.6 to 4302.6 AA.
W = 16.6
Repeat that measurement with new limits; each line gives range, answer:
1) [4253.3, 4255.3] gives 24.4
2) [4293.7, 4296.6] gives 21.7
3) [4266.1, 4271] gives 23.5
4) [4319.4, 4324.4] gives 24.9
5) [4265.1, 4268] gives 25.7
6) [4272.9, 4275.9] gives 19.9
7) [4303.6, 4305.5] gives 16.2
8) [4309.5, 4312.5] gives 16.9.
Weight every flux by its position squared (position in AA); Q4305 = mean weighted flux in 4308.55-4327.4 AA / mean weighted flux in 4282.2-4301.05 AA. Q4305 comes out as 1.10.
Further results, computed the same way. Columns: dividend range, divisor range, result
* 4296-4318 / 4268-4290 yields 0.82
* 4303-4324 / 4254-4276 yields 0.93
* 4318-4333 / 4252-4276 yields 1.18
